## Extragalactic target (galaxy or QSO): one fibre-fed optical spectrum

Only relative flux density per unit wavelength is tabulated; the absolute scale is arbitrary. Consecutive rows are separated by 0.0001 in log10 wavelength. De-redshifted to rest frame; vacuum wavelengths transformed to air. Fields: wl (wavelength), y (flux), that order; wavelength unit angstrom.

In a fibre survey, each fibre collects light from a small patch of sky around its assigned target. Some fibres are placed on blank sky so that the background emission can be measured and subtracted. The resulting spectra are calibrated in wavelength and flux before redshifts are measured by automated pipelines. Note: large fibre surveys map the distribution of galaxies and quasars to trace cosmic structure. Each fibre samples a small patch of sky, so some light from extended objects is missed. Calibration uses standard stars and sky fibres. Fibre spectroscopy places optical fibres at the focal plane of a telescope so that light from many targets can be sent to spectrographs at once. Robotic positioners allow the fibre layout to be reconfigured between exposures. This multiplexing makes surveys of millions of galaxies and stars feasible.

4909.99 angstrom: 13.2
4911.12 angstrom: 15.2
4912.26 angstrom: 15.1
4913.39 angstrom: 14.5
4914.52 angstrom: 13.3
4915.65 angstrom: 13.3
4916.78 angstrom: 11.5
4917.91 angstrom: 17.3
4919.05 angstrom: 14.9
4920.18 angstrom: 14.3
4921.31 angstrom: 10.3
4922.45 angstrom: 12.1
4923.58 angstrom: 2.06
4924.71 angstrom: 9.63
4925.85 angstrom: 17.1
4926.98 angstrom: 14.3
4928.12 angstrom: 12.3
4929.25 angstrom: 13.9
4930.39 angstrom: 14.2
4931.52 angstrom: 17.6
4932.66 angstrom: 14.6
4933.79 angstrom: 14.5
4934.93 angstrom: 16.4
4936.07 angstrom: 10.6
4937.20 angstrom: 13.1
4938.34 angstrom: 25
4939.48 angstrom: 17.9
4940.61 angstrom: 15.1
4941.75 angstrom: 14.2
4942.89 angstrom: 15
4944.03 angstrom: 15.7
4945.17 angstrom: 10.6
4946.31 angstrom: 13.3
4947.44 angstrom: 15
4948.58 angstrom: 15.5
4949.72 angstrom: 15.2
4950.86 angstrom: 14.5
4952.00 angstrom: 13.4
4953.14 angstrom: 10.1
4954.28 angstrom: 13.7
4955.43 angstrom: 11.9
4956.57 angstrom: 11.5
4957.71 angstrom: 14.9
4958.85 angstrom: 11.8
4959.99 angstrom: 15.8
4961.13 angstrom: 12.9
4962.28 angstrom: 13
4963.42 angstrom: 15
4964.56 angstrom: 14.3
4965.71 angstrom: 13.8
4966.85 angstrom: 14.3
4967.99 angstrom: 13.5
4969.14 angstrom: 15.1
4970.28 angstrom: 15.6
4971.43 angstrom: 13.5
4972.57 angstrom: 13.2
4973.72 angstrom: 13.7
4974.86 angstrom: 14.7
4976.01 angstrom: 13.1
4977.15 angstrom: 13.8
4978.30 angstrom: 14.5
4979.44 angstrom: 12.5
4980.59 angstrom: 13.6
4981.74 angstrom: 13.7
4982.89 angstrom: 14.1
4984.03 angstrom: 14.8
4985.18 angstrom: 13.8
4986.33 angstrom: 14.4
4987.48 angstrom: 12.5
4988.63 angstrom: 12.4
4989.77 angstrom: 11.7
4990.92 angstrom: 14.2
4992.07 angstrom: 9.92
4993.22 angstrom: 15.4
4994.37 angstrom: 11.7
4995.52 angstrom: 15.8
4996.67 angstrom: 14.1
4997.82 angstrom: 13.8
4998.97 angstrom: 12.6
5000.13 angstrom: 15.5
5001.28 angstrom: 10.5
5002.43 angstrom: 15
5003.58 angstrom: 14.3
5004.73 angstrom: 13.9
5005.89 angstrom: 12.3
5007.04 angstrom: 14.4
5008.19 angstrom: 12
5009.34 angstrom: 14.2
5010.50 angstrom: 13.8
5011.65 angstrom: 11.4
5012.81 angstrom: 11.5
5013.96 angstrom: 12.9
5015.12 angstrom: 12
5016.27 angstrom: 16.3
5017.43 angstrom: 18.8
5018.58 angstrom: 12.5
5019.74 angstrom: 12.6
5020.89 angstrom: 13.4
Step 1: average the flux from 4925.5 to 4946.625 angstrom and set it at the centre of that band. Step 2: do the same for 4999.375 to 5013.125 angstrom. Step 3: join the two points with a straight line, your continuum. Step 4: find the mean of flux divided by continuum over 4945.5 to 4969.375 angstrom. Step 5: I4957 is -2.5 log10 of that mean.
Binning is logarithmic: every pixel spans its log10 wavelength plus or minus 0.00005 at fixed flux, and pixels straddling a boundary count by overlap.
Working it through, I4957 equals 0.061 mag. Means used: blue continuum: 15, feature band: 13.7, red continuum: 13.3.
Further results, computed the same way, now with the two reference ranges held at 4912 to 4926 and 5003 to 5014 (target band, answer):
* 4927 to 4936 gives -0.15 mag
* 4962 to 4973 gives -0.11 mag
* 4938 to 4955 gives -0.16 mag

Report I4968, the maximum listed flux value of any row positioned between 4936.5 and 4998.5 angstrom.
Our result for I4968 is 25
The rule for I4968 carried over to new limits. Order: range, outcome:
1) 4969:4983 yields 15.6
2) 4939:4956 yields 17.9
